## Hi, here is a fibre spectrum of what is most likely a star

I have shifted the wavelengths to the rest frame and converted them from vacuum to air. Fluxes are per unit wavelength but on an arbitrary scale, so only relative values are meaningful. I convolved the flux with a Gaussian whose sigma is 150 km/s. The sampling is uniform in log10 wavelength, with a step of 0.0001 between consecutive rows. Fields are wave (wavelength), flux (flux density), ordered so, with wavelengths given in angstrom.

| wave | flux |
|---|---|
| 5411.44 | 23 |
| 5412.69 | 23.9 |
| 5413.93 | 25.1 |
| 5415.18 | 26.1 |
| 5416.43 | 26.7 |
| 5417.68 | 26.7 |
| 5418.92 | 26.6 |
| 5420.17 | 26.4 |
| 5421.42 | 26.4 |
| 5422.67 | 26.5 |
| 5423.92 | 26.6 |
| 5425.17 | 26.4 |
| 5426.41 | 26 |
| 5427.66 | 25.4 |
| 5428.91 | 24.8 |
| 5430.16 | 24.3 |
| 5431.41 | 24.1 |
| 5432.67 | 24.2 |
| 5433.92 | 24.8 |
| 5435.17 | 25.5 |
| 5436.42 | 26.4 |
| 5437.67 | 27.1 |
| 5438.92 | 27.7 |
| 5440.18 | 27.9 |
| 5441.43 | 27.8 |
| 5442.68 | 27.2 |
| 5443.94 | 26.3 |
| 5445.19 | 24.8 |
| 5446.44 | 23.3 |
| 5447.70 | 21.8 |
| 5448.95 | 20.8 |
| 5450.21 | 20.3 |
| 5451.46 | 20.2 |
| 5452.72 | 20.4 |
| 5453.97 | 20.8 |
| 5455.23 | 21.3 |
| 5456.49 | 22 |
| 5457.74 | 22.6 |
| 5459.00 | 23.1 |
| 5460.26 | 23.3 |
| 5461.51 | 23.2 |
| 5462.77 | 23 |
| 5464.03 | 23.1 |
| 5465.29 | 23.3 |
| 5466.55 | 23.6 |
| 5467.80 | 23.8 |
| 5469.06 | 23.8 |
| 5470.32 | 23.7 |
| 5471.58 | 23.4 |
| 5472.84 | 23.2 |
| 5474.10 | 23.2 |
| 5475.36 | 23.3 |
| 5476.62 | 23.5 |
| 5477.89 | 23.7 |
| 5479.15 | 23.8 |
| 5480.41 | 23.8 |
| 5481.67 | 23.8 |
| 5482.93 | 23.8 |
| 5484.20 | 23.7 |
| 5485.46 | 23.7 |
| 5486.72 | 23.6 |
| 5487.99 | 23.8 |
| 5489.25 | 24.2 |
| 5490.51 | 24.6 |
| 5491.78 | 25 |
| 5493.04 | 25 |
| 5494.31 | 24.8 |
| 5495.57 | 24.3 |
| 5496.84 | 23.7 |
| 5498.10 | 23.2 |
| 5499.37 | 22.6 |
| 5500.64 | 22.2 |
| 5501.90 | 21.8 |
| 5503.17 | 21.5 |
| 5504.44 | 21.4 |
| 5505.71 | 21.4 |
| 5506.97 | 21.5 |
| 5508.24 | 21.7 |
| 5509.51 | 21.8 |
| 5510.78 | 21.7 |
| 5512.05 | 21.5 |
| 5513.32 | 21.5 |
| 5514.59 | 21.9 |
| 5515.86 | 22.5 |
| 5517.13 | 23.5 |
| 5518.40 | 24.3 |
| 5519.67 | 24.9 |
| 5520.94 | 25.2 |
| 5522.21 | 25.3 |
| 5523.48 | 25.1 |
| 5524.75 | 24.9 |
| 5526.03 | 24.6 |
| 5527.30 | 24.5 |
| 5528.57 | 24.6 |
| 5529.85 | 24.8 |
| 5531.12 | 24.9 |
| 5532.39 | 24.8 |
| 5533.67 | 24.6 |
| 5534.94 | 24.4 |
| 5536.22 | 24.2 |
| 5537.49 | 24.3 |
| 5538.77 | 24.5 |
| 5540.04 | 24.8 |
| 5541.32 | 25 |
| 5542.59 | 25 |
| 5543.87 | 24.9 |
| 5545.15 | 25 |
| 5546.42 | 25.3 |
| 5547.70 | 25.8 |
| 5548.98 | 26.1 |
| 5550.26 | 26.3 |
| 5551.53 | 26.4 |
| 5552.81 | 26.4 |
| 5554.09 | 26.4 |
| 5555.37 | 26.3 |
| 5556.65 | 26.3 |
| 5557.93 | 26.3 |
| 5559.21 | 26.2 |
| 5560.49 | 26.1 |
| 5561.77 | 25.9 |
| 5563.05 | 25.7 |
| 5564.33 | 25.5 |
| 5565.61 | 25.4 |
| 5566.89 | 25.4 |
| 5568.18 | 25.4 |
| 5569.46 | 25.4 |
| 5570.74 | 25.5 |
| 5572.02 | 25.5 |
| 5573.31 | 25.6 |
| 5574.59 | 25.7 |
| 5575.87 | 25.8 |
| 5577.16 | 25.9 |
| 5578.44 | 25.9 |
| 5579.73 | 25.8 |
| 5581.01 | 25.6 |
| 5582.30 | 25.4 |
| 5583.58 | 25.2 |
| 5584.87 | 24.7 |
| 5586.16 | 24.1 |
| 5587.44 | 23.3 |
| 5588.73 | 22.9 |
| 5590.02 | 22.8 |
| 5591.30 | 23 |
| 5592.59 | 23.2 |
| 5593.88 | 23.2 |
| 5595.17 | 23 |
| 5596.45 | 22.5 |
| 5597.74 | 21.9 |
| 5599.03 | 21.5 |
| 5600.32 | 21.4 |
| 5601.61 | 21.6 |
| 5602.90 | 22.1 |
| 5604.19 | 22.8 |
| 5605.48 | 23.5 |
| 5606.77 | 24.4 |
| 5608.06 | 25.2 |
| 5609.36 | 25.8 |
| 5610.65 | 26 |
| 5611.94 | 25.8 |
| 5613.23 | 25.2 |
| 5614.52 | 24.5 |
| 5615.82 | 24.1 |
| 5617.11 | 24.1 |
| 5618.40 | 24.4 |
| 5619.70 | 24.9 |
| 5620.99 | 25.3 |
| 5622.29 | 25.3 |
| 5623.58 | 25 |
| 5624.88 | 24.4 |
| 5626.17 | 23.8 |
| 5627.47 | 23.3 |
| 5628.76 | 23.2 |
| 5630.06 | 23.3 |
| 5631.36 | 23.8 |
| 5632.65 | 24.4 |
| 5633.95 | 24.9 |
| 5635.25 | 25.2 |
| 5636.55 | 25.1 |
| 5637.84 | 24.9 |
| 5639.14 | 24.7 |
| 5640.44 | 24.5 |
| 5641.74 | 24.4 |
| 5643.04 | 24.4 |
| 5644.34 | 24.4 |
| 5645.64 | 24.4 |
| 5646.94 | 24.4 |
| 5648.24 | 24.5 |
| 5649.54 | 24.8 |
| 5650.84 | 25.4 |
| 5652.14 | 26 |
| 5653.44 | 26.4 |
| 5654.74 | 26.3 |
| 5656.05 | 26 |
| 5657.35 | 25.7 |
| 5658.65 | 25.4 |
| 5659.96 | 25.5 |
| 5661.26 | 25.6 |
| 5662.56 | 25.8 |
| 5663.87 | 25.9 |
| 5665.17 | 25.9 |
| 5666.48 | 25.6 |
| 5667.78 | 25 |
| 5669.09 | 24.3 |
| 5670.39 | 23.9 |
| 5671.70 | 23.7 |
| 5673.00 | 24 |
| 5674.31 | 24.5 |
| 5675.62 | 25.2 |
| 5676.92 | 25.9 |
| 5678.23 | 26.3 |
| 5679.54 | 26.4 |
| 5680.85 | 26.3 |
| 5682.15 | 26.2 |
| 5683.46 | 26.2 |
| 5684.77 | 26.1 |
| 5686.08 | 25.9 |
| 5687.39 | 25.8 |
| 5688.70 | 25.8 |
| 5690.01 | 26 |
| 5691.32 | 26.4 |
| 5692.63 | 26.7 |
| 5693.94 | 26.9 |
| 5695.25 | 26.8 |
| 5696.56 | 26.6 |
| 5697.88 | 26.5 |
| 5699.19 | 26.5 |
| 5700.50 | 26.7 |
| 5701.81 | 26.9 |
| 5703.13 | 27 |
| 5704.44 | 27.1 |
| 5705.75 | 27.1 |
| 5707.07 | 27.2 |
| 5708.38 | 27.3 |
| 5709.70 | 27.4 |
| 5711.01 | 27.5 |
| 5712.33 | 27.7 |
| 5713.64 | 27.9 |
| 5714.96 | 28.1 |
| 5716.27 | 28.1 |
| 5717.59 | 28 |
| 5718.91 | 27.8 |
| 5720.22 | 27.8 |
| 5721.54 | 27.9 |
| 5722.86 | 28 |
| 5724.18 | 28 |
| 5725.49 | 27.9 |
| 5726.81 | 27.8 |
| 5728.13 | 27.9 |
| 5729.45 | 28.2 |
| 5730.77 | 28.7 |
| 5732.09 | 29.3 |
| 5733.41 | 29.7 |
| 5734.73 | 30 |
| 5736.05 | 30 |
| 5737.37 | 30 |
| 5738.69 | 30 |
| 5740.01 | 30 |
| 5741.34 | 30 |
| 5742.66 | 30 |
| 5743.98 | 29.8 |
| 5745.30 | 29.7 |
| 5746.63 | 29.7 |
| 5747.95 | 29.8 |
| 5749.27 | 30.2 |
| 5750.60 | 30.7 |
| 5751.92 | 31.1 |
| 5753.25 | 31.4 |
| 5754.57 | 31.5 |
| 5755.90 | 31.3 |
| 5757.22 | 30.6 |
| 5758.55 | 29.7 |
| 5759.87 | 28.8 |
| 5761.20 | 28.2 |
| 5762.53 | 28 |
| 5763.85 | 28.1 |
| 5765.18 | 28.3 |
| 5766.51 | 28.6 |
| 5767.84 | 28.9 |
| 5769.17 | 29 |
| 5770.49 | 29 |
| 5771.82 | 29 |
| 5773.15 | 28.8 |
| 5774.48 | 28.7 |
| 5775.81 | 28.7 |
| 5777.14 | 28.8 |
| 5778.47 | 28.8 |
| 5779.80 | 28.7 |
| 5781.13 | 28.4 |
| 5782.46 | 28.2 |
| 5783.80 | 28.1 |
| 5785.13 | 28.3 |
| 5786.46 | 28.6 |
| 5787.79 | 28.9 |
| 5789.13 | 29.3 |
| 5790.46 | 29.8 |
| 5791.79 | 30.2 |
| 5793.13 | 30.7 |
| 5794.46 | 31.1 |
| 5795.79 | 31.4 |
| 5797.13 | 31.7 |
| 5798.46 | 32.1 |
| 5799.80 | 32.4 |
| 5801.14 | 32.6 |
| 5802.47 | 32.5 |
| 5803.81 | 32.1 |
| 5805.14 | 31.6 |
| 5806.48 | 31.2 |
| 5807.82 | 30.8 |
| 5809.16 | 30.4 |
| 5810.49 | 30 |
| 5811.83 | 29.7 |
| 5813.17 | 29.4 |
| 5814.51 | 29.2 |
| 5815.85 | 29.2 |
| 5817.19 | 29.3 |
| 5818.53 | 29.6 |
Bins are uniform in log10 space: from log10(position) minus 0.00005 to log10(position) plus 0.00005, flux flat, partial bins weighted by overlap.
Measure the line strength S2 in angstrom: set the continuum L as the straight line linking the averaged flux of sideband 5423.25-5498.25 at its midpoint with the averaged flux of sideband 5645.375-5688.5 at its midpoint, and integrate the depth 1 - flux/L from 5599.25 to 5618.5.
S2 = 0.81 angstrom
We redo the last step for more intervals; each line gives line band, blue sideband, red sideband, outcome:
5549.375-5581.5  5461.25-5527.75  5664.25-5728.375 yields -1.79 angstrom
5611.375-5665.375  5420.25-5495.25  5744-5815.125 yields 4.86 angstrom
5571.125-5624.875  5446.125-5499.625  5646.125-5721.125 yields 1.51 angstrom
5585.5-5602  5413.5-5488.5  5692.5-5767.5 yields 2.37 angstrom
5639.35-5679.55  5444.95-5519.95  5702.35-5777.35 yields 2.76 angstrom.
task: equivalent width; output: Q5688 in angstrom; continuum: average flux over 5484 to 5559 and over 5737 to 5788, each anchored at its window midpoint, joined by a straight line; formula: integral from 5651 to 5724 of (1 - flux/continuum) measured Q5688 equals 3.6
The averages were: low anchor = 24.2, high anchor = 29.3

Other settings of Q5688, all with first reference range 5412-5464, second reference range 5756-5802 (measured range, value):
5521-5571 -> 1.5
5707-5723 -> 0.4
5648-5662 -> 1.0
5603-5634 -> 3.1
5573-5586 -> 0.5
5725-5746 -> -0.4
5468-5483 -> 0.9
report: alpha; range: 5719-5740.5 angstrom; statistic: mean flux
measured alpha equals 28.8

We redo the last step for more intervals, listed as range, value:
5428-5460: 24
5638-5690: 25.3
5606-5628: 24.8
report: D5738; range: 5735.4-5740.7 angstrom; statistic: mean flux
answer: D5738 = 30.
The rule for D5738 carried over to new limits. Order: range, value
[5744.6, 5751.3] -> 30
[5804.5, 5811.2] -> 30.8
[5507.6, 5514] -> 21.6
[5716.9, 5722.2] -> 27.9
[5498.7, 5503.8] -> 22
